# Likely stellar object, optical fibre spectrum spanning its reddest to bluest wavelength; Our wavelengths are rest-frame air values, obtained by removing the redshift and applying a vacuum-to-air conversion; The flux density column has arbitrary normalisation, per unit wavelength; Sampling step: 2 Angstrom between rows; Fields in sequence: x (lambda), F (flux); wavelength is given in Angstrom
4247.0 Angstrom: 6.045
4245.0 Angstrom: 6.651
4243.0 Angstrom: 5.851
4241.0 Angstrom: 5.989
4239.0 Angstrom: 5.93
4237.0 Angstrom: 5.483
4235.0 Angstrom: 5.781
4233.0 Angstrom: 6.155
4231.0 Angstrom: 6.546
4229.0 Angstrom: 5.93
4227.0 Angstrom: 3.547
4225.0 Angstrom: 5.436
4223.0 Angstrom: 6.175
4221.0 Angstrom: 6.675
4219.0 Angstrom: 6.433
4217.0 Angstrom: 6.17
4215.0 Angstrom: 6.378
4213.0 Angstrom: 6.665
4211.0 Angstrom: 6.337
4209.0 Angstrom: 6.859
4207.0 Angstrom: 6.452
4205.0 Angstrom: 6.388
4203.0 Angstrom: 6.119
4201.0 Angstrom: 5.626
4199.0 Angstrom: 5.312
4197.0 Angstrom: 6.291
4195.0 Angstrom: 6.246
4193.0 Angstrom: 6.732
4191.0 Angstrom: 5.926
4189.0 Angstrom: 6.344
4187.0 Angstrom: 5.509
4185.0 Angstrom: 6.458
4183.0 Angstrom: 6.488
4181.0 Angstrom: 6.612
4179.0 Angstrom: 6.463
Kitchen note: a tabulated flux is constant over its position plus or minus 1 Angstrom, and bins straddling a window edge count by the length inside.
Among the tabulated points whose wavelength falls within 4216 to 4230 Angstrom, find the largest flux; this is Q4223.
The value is 6.675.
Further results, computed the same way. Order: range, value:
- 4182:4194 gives 6.732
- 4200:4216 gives 6.859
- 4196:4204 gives 6.291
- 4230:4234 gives 6.546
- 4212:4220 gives 6.665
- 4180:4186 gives 6.612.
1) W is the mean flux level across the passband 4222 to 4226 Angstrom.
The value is 5.81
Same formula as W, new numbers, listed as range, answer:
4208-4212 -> 6.6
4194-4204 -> 5.92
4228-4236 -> 6.1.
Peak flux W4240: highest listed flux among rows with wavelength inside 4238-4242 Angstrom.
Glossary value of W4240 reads 5.989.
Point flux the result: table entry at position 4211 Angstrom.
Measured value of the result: 6.337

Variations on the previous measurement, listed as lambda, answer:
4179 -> 6.463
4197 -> 6.291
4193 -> 6.732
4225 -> 5.436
